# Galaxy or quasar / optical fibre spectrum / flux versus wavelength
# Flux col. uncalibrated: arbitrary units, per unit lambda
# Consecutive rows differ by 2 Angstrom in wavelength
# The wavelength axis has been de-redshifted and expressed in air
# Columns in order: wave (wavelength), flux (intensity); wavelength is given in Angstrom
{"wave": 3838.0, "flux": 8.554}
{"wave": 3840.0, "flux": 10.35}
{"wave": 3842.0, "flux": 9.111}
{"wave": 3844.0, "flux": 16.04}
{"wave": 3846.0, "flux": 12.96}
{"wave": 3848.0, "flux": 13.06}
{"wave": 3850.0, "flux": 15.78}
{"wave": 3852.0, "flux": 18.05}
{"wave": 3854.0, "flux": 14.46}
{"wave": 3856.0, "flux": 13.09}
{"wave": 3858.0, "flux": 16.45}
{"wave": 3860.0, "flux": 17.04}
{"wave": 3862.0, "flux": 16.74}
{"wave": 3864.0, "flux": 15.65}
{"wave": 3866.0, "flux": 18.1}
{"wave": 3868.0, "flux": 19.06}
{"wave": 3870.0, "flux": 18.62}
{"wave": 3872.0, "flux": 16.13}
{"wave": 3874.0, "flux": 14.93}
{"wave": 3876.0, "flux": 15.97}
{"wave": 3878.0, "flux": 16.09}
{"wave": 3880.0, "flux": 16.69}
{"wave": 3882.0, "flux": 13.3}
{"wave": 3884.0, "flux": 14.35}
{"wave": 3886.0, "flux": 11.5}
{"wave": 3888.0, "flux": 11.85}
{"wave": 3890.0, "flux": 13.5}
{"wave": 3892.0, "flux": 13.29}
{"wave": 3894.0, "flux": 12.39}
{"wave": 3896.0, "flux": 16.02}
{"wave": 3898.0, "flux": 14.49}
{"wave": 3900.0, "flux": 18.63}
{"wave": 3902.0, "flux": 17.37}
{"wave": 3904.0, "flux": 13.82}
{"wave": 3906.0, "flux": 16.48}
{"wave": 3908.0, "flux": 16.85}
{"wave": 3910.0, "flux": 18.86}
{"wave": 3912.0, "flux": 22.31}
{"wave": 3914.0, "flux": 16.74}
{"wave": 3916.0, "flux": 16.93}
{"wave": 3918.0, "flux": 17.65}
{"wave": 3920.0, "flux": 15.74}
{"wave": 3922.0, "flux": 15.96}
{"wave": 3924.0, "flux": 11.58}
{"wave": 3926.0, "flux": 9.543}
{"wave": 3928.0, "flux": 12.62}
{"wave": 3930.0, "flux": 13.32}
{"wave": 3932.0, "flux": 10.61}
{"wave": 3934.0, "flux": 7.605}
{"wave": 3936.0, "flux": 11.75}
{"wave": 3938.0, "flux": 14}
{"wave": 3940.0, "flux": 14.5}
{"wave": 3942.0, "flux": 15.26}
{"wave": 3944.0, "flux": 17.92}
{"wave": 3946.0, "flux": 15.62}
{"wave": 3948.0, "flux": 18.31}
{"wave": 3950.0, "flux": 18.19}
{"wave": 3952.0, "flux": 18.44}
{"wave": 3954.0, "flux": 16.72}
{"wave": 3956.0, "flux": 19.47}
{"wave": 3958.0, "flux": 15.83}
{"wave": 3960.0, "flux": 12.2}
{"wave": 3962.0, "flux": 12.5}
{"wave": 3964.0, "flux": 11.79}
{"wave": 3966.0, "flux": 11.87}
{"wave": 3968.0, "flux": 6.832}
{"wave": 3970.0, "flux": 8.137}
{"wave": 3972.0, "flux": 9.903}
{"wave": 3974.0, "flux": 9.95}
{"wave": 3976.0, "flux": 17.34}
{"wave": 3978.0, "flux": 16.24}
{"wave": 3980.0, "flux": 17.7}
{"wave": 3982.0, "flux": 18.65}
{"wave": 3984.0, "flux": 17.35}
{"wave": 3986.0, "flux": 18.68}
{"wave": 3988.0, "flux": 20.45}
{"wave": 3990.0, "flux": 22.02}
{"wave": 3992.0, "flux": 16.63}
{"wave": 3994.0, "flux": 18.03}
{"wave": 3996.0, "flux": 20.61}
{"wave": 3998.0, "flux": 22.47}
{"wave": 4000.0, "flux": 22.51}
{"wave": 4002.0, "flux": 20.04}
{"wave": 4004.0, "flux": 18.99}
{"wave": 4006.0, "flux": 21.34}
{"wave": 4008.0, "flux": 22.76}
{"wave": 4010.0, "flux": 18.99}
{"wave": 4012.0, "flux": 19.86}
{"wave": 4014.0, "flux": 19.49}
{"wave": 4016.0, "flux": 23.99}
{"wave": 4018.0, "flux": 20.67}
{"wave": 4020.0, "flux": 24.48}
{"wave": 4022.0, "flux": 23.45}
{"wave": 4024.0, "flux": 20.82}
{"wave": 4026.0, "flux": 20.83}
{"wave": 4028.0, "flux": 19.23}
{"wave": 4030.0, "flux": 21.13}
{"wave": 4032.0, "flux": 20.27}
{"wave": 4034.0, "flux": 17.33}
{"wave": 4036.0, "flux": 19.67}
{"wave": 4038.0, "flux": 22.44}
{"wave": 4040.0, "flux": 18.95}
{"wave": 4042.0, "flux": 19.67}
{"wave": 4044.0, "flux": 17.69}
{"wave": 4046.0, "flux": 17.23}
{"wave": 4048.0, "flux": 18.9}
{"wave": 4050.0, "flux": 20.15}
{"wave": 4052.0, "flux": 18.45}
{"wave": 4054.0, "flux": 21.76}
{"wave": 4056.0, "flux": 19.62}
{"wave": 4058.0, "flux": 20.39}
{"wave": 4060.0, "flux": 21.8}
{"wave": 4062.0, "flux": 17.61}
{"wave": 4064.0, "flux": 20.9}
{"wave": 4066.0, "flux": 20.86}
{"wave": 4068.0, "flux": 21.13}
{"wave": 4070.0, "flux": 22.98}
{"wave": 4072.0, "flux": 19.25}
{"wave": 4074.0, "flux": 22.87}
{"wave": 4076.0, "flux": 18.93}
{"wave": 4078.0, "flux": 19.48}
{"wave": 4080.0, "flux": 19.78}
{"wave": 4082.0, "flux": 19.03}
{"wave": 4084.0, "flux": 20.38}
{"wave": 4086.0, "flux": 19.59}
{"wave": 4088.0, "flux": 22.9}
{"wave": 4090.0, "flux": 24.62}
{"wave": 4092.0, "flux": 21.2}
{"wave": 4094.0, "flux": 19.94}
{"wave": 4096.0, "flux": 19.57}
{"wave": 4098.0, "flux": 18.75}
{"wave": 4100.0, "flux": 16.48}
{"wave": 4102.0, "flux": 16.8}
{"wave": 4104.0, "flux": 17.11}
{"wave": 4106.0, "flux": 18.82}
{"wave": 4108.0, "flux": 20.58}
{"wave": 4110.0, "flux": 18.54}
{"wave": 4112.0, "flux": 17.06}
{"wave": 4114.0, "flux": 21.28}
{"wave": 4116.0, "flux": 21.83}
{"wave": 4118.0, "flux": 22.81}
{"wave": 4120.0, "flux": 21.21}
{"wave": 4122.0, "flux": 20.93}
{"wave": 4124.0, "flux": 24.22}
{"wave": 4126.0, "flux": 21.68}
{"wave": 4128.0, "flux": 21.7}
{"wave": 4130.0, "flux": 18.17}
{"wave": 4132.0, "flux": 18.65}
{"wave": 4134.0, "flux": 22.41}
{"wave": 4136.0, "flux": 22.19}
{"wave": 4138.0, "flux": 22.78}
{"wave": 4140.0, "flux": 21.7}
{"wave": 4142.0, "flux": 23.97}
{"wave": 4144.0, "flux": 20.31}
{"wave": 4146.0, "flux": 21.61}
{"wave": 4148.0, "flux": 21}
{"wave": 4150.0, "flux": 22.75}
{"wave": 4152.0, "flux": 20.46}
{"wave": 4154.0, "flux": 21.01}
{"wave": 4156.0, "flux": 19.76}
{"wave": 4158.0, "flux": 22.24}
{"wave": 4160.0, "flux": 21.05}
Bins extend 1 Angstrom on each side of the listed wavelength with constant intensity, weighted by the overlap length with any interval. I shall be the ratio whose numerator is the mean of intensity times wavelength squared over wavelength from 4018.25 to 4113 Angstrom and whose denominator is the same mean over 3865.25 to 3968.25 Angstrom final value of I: 1.4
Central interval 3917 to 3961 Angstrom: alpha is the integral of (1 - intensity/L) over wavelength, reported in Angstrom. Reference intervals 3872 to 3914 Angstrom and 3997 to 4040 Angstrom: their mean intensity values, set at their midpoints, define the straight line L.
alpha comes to 7.1 Angstrom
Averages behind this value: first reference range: 15.5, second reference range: 20.9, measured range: 14.7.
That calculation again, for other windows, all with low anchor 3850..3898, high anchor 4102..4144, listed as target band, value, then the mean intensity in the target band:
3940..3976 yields 6.3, 14.2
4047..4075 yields -1.5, 20.5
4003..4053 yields -4.2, 20.3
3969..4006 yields 0.5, 17.6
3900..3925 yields -0.9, 16.8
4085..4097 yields -0.7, 21.3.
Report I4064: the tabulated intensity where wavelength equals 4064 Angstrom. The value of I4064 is 20.9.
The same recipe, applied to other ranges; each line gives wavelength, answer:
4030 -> 21.13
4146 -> 21.61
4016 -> 23.99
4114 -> 21.28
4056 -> 19.62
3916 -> 16.93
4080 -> 19.78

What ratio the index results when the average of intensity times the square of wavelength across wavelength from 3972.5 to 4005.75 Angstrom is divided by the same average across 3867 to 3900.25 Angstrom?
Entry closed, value 1.3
